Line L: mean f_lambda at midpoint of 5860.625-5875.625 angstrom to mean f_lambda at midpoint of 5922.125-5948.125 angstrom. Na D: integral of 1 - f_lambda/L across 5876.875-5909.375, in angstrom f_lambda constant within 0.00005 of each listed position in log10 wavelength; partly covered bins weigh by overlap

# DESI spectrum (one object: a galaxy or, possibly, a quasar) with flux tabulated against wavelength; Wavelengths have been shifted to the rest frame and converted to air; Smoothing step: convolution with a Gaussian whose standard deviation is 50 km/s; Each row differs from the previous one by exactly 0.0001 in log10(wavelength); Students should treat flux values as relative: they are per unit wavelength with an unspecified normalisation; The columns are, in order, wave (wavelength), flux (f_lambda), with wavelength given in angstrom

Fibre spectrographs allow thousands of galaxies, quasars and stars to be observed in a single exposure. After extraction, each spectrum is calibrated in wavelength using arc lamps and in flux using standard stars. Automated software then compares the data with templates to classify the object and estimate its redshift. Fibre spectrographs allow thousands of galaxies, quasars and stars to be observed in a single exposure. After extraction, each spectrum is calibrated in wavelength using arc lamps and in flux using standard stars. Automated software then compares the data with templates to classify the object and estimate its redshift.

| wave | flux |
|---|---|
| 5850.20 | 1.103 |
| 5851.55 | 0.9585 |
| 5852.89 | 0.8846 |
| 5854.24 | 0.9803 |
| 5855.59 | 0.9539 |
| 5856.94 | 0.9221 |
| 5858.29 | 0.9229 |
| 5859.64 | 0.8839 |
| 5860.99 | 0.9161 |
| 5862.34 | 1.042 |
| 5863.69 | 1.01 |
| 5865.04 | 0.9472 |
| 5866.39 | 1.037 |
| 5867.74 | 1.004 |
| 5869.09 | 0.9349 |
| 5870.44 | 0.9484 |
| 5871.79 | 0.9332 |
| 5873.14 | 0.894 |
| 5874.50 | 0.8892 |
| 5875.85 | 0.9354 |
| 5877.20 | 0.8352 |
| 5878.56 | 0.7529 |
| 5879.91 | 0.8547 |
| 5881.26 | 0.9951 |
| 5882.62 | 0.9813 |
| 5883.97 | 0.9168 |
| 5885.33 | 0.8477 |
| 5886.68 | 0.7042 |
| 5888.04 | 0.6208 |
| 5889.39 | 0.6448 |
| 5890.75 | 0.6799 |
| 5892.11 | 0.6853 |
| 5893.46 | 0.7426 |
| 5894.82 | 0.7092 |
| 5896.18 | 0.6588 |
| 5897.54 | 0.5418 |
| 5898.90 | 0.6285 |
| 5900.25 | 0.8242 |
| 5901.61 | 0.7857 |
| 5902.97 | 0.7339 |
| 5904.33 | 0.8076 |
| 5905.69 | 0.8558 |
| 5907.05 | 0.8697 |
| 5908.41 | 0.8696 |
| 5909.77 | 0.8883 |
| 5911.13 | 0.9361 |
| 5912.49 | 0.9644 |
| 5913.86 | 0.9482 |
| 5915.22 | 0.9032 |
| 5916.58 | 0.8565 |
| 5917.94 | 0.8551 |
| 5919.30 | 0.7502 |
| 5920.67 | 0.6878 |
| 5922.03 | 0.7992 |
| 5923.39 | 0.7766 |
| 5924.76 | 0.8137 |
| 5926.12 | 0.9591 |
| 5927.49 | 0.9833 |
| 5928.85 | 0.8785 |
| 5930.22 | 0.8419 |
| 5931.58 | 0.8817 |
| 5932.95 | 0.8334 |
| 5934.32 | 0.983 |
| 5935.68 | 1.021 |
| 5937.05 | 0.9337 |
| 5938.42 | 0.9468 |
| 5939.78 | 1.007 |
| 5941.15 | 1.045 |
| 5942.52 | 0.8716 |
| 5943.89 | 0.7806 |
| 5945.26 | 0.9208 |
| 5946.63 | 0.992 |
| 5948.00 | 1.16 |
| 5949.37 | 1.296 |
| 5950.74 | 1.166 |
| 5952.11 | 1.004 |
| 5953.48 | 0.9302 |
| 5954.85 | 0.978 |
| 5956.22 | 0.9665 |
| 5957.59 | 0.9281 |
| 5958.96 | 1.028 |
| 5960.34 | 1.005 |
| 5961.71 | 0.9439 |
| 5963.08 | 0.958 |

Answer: 5.92 angstrom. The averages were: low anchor 0.96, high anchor 0.92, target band 0.773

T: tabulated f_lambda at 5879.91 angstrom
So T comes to 0.8547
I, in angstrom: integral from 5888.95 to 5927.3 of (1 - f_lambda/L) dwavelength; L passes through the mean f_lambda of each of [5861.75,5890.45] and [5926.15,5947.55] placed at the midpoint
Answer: 4.9 angstrom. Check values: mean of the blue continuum 0.889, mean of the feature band 0.795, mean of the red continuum 0.931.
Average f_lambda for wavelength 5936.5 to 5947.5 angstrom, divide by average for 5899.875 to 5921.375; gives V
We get 1.11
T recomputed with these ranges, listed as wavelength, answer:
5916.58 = 0.8565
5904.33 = 0.8076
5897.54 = 0.5418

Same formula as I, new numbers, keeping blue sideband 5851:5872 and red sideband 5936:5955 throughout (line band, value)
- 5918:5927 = 1.7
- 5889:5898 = 2.8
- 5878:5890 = 1.9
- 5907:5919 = 1.1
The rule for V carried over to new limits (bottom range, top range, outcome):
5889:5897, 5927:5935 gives 1.31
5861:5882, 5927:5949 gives 1.01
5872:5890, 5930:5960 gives 1.17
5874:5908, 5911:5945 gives 1.14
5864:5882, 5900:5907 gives 0.87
